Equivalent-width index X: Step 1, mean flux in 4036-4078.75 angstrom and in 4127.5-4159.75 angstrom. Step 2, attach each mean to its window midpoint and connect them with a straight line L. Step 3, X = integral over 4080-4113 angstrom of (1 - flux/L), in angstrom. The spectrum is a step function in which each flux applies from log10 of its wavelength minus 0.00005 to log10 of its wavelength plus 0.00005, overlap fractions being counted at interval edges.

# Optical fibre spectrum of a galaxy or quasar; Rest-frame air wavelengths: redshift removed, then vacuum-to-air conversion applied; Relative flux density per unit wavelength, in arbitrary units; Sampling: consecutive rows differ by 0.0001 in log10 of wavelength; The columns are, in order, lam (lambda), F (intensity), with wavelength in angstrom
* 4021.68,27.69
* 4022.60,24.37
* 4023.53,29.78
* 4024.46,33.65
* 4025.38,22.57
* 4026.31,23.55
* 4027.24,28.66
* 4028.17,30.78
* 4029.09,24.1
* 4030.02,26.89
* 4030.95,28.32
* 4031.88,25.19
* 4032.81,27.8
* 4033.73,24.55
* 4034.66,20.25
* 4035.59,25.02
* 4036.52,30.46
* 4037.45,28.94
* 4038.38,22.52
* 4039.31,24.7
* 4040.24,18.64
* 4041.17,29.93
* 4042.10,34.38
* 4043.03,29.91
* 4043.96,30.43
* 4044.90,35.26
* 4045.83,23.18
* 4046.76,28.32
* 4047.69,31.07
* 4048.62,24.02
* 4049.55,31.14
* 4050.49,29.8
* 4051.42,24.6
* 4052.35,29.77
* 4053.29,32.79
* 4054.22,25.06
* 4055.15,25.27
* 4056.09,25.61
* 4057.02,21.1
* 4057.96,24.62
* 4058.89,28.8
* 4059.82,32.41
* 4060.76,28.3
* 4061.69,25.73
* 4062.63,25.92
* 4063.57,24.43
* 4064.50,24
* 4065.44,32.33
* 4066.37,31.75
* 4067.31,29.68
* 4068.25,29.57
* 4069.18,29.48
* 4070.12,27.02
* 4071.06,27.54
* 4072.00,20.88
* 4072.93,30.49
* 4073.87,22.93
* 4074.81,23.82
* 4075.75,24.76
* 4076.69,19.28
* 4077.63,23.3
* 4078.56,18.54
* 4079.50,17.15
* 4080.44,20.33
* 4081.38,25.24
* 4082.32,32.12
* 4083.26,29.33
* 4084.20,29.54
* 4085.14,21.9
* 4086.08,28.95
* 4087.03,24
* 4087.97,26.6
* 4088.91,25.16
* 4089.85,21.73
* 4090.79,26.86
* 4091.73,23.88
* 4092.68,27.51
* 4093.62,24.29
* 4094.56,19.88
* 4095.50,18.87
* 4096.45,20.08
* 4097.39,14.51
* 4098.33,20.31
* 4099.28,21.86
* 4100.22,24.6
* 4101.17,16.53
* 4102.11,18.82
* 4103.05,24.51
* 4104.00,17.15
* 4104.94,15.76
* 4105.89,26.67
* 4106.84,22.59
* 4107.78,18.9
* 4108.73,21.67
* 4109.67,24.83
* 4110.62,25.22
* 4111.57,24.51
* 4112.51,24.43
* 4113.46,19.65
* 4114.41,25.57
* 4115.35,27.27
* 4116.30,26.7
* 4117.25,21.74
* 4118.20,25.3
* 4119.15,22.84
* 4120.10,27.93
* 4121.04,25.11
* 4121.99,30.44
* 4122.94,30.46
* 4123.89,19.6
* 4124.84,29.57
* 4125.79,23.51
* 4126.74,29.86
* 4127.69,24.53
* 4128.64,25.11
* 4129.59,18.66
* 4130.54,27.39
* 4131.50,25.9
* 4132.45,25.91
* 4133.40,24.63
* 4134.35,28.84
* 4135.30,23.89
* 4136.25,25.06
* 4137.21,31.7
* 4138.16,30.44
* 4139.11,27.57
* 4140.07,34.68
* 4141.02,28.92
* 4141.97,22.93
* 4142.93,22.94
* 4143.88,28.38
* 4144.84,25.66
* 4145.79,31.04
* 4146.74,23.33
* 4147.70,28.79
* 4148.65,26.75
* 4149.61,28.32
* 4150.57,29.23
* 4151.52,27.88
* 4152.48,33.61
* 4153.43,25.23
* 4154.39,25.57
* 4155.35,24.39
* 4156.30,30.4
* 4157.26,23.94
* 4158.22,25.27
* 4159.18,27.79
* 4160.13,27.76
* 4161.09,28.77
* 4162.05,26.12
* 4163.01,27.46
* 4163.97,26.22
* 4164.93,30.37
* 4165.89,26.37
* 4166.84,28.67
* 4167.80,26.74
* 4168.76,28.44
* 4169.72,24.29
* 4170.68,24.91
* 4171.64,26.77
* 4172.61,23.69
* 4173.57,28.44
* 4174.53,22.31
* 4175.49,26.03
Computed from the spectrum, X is 4.7 angstrom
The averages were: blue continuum 27.1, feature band 23.1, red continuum 26.9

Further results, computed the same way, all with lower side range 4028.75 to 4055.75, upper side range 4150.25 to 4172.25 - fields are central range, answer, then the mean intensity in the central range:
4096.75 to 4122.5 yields 4.2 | 22.8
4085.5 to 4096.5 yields 1.3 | 24.1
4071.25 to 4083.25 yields 1.6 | 23.6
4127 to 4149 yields 0.4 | 26.7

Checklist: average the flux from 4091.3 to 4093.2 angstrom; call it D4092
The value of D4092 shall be 25.6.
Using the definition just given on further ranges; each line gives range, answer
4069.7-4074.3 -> 25.8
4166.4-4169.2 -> 27.9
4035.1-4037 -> 27.6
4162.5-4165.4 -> 28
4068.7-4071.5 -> 28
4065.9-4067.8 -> 30.7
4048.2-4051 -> 28.3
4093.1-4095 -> 22.3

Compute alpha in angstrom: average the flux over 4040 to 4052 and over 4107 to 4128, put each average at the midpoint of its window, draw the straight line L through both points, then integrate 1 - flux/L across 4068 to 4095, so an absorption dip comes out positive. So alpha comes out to 2.0 angstrom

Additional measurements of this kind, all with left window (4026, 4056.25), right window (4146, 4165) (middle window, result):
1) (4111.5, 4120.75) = 0.9 angstrom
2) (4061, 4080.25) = 1.4 angstrom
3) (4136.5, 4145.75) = -0.3 angstrom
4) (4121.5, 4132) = 0.5 angstrom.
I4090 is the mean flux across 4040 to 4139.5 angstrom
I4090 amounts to 25.4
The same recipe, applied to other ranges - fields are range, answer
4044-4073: 27.7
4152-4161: 27.2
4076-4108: 22.6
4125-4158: 26.9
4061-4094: 25.6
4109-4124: 25.2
